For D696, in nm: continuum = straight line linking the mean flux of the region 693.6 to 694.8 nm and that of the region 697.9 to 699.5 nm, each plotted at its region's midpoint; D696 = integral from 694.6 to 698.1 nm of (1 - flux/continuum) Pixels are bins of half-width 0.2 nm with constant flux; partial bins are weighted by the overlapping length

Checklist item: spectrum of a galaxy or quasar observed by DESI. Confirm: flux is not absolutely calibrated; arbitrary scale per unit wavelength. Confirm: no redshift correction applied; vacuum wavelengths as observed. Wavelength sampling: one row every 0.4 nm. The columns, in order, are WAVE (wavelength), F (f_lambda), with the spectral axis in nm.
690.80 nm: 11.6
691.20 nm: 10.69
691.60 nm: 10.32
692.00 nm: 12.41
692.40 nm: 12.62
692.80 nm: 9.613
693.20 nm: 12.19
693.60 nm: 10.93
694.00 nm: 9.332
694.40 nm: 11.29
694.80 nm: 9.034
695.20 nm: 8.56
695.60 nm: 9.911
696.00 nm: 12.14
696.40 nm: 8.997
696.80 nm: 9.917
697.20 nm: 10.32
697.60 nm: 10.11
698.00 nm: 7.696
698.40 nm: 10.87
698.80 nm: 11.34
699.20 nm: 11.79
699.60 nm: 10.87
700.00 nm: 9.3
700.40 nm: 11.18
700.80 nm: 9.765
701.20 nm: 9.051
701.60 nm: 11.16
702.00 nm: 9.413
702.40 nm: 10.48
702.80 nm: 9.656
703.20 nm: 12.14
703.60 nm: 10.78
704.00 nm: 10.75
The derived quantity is 0.24 nm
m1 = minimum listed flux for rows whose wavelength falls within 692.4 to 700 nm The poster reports 7.696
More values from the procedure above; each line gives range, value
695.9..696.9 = 8.997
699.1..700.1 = 9.3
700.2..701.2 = 9.051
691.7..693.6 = 9.613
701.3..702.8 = 9.413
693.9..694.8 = 9.034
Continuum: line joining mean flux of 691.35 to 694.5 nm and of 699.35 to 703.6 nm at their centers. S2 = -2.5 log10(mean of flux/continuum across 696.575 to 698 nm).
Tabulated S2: 0.10 mag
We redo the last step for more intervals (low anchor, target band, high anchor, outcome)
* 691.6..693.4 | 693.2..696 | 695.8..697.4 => 0.08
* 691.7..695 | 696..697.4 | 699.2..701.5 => 0.05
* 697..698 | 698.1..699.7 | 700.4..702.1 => -0.12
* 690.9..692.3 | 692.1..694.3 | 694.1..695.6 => -0.05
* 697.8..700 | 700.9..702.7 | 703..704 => 0.10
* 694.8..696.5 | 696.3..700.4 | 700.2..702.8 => -0.02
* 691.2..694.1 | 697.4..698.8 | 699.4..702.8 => 0.07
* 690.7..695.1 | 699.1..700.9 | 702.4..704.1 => 0.03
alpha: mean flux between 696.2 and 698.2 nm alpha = 9.41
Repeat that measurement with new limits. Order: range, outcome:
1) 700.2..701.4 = 10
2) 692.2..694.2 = 10.9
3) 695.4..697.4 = 10.3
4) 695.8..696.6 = 10.6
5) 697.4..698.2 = 8.9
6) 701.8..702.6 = 9.95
